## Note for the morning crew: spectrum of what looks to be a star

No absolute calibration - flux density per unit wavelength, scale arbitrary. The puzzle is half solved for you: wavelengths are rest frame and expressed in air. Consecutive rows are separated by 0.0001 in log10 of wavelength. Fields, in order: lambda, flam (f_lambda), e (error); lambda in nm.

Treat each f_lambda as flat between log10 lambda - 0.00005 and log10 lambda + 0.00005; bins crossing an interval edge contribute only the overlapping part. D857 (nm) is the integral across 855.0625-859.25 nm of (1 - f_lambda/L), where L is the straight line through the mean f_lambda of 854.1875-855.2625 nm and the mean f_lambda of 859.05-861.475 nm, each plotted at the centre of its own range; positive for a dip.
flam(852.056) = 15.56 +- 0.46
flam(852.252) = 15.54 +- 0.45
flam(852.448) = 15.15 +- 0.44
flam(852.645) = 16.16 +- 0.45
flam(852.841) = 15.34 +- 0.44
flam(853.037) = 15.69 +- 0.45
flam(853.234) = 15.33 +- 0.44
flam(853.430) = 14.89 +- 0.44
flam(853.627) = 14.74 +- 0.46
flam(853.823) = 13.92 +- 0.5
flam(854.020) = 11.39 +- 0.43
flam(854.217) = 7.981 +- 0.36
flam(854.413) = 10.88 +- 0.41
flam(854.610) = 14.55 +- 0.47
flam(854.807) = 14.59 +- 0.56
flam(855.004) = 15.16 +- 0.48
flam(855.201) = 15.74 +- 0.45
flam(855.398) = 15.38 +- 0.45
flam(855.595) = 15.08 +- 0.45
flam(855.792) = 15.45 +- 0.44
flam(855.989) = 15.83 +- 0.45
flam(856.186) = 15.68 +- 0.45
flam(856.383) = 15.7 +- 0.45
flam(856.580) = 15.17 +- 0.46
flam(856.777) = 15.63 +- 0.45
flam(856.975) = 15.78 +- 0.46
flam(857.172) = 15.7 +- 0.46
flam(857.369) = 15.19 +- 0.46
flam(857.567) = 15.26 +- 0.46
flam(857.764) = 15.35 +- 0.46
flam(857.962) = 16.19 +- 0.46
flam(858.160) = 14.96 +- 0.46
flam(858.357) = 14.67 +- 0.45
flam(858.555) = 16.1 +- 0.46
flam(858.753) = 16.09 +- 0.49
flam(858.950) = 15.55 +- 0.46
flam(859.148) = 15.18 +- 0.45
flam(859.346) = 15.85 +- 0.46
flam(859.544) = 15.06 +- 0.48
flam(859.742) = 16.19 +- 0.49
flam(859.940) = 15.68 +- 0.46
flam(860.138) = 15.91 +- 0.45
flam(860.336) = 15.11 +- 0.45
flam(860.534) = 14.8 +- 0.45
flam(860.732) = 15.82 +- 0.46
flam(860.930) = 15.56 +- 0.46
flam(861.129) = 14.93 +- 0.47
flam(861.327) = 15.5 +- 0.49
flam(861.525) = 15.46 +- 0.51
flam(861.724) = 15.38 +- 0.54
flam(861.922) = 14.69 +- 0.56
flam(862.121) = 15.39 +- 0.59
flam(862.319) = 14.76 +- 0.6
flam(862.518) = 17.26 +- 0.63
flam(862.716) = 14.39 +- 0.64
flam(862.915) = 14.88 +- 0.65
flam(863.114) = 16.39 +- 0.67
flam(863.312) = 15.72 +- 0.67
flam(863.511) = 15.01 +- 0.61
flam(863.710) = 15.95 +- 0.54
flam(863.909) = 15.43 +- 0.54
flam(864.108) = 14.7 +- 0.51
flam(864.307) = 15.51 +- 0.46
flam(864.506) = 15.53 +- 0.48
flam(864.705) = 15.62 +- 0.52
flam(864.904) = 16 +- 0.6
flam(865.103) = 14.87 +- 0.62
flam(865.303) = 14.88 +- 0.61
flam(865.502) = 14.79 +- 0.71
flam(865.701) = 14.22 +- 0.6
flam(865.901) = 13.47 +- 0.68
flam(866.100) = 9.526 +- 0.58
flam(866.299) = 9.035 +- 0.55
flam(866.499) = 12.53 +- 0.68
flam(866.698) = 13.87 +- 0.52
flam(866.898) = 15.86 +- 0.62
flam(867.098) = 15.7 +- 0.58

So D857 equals -0.36 nm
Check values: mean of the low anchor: 13.4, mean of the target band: 15.5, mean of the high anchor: 15.5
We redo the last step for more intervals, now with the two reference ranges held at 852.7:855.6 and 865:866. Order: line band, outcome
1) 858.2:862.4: -0.34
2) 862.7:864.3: -0.11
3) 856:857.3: -0.14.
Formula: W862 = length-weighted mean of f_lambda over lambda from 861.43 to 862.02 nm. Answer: 15.2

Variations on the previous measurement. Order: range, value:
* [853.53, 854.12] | 13.3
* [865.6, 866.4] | 11.6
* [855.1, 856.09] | 15.5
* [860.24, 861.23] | 15.2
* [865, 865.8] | 14.7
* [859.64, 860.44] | 15.7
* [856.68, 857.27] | 15.7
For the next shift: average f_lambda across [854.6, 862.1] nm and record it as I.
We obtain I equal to 15.4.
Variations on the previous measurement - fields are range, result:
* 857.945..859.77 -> 15.5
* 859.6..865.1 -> 15.5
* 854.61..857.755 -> 15.4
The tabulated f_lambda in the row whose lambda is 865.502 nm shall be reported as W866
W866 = 14.79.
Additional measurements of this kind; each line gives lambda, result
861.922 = 14.69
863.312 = 15.72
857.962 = 16.19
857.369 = 15.19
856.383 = 15.7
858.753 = 16.09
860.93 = 15.56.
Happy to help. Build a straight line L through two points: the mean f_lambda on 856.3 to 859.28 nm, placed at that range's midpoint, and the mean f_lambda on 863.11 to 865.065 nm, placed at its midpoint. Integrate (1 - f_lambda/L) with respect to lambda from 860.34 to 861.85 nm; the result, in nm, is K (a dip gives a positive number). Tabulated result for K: 0.02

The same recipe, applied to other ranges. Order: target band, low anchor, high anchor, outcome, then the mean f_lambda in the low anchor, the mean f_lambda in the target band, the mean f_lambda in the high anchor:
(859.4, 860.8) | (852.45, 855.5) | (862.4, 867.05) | -0.108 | 14.1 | 15.5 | 14.6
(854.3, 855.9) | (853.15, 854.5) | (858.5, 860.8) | -0.141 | 12.7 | 14.5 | 15.6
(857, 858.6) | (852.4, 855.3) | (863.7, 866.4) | -0.148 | 14.1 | 15.4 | 14.2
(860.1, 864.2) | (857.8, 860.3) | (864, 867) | -0.149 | 15.6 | 15.4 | 14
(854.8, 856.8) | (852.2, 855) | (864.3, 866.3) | -0.198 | 14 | 15.4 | 14.1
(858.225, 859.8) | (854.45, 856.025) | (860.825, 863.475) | -0.034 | 15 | 15.6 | 15.4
